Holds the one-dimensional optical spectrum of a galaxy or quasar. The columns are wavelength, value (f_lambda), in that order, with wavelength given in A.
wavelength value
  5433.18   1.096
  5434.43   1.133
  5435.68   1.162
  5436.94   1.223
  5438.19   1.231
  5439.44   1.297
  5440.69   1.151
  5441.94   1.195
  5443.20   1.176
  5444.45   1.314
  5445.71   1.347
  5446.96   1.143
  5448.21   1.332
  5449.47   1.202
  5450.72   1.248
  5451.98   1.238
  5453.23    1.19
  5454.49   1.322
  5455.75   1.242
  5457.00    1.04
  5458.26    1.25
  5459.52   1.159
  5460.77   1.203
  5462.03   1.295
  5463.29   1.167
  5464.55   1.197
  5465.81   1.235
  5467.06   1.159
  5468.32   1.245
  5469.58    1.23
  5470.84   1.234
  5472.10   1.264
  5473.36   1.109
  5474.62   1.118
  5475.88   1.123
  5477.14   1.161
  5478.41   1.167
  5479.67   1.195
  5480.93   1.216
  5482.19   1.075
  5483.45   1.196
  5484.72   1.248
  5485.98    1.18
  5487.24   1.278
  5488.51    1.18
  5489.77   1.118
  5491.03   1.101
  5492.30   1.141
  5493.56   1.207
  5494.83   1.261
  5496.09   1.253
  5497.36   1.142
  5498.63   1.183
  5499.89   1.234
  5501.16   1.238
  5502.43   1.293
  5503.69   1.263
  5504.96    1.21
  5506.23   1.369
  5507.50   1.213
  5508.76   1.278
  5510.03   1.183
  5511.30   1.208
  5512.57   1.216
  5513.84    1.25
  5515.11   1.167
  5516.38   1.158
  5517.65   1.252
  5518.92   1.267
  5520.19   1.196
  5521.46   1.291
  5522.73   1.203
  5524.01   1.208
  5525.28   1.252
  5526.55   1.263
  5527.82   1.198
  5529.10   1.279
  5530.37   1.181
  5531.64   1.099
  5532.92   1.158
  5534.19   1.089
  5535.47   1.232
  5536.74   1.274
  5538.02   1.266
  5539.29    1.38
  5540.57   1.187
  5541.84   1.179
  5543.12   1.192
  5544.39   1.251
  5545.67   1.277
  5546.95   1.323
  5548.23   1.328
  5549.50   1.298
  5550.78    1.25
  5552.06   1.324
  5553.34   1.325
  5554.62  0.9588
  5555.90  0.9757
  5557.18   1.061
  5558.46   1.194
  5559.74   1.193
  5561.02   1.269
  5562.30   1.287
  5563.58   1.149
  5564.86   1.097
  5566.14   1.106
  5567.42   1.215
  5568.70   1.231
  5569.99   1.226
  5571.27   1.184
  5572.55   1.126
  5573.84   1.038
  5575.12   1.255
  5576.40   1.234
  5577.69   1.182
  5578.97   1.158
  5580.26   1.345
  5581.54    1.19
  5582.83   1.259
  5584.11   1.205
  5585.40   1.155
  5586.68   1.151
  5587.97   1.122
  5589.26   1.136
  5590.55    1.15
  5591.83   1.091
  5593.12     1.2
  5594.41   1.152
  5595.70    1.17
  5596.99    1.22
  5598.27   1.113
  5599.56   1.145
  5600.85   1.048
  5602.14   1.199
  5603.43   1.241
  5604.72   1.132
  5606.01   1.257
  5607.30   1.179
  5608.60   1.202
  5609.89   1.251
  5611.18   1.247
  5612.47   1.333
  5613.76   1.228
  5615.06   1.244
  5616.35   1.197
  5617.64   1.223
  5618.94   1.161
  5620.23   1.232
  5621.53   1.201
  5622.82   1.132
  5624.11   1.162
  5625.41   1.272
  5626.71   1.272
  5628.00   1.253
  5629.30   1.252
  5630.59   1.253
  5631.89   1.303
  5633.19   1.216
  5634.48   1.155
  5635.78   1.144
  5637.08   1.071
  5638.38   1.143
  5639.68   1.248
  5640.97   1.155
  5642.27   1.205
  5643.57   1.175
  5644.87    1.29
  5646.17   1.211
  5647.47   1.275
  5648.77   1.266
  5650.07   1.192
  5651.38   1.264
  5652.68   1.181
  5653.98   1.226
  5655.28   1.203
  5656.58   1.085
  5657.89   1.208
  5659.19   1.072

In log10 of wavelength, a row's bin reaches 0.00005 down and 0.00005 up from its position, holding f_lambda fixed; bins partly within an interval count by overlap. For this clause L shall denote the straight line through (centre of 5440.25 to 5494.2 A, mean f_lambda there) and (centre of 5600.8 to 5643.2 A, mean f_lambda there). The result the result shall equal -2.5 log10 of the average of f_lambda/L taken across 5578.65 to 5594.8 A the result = 0.03 mag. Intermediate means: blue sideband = 1.2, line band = 1.18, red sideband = 1.21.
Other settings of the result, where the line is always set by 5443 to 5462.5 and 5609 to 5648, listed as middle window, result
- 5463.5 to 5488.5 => 0.04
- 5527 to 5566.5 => 0.02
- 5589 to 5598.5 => 0.06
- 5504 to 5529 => 0.00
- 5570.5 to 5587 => 0.03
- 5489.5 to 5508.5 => 0.01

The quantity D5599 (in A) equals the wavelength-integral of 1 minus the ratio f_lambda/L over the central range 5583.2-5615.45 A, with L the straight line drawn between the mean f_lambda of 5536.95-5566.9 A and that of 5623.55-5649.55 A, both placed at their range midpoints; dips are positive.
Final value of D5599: 0.84 A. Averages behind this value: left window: 1.21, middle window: 1.18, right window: 1.22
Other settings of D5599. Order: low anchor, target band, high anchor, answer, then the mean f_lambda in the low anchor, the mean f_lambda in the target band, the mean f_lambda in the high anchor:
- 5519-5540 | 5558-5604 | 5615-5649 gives 1.46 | 1.22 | 1.18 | 1.21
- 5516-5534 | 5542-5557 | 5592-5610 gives -0.26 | 1.21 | 1.22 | 1.17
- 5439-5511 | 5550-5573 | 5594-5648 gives 0.56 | 1.21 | 1.18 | 1.2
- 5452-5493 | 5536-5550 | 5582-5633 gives -0.87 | 1.19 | 1.27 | 1.2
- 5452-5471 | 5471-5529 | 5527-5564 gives 0.21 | 1.21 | 1.21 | 1.21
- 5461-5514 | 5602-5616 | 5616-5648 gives -0.25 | 1.21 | 1.23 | 1.21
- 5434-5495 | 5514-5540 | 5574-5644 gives -0.48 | 1.2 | 1.22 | 1.2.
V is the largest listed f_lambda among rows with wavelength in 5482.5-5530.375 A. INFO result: 1.369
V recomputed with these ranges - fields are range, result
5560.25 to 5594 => 1.345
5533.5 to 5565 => 1.38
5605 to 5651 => 1.333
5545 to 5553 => 1.328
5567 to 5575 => 1.231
